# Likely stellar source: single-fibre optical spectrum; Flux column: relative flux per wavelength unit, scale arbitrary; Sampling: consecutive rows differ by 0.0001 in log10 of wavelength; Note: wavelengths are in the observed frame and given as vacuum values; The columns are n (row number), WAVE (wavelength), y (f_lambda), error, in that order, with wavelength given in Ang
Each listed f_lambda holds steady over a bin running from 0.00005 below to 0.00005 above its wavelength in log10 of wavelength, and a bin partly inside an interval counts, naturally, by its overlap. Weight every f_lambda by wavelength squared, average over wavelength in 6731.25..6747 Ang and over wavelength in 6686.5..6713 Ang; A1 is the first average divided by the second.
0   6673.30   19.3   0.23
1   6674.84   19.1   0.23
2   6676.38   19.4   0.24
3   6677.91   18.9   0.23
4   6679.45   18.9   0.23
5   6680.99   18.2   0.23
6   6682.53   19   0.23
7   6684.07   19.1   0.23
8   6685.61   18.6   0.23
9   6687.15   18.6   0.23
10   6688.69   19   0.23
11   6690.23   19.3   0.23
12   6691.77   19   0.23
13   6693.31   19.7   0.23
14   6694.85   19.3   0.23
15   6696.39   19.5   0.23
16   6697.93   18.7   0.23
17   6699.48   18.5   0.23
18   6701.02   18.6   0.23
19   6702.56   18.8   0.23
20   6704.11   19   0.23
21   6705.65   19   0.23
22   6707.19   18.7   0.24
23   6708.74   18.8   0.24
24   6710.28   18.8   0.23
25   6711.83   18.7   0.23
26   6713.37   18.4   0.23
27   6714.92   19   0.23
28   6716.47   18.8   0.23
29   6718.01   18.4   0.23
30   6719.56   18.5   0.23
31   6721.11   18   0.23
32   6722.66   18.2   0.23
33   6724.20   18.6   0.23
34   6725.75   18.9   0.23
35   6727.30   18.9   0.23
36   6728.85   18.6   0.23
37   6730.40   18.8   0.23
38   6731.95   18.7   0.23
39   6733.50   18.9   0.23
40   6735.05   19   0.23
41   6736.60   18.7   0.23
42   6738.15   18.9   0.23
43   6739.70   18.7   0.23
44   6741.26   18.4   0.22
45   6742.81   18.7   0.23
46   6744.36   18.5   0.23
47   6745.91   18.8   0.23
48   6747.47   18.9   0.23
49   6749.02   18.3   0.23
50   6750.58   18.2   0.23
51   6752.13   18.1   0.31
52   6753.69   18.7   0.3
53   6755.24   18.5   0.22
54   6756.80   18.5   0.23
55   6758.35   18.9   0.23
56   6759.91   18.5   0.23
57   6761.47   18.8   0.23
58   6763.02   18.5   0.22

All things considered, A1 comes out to 1.00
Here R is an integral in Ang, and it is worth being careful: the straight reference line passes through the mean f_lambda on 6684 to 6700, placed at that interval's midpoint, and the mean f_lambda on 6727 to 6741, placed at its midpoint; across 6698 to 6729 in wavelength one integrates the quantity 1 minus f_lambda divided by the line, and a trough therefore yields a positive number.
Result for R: 0.39 Ang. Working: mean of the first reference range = 19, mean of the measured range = 18.7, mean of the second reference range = 18.8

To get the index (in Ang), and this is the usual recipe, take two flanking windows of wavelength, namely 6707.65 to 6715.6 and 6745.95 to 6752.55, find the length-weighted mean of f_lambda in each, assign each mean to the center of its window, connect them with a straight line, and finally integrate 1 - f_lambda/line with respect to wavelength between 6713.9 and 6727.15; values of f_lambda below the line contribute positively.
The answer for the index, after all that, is 0.1 Ang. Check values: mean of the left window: 18.7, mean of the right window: 18.4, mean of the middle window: 18.6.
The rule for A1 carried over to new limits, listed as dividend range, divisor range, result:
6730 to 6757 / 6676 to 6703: 1.00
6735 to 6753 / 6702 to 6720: 1.00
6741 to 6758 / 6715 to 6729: 1.01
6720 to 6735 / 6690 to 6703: 0.99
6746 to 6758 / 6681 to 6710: 0.99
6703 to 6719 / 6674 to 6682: 1.00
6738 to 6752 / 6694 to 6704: 1.00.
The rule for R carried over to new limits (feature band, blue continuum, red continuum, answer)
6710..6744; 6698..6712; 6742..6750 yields 0.05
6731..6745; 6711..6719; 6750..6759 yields -0.12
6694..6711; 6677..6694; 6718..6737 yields -0.06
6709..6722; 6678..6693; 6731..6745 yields 0.15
